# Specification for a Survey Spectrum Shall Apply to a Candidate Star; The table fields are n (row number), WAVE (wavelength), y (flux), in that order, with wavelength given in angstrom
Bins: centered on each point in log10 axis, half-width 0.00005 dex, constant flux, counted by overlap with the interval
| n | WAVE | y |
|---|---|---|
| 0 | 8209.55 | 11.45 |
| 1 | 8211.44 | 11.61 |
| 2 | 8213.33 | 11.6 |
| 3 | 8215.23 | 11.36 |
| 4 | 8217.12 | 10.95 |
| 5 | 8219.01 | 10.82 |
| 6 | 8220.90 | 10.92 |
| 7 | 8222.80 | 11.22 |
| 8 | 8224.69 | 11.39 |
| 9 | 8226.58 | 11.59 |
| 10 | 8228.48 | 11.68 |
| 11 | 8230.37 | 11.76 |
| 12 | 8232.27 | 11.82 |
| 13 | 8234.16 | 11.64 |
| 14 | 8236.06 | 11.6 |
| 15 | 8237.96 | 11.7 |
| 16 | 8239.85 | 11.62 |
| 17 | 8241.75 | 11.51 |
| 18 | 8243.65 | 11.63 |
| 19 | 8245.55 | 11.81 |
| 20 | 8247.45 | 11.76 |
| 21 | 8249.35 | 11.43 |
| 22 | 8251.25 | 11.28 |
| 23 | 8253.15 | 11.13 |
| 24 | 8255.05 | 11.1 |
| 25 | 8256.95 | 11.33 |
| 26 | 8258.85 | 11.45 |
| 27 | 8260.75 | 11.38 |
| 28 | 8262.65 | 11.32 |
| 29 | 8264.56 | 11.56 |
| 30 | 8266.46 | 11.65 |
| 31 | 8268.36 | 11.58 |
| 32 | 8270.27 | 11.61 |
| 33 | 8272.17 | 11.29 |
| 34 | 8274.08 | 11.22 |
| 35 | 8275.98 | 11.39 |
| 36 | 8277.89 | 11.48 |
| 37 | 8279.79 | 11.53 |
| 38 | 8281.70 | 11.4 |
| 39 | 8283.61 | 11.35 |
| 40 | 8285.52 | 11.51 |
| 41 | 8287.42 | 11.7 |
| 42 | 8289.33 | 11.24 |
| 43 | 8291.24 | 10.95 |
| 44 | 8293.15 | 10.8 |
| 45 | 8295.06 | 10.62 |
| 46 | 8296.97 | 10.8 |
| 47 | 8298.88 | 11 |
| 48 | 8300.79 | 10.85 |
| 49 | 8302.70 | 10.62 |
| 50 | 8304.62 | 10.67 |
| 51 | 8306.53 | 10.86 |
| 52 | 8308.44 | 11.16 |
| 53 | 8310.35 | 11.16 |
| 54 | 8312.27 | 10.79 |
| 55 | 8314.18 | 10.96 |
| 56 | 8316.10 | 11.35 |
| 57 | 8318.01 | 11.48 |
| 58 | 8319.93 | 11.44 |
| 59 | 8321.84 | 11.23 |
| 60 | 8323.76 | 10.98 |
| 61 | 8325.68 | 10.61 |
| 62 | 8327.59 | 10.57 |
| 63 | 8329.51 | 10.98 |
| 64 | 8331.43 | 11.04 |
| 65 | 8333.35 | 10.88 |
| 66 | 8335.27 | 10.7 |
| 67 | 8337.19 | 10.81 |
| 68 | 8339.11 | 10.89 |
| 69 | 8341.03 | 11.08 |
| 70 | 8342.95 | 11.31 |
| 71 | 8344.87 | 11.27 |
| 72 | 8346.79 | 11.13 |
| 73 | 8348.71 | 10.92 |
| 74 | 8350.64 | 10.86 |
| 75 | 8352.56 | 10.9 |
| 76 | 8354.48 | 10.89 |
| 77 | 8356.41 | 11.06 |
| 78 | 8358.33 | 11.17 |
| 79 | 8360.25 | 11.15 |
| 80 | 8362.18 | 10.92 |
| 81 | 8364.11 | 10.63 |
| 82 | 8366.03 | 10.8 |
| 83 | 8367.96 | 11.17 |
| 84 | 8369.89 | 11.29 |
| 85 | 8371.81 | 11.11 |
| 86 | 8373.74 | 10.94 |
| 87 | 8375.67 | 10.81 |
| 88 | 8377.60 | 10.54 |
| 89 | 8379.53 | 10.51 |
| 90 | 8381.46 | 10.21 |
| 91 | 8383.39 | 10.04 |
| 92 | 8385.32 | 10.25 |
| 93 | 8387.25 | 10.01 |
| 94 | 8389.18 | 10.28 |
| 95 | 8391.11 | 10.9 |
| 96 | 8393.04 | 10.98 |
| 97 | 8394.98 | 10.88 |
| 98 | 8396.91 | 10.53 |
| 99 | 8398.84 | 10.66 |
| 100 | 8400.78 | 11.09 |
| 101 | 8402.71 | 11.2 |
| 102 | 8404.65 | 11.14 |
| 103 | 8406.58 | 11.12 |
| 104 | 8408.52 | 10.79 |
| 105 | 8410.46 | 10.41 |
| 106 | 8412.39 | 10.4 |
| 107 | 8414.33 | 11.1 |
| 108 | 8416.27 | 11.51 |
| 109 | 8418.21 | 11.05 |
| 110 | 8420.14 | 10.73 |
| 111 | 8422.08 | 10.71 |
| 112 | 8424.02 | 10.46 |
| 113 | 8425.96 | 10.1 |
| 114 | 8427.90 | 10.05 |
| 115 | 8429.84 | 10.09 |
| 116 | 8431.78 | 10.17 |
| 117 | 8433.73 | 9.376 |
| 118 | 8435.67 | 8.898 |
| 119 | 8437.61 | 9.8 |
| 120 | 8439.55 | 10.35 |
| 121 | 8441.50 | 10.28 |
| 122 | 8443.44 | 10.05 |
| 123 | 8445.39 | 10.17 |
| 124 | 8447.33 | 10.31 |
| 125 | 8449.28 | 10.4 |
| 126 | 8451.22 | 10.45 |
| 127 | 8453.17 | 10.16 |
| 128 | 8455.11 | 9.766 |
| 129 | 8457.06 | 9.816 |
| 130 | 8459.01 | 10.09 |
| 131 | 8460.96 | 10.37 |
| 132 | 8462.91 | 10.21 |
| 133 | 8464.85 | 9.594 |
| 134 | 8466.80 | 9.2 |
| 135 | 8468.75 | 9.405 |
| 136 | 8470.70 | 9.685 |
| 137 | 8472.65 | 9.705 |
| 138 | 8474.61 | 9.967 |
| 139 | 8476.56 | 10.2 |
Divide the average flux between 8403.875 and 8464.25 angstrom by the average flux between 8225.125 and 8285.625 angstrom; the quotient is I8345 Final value 0.9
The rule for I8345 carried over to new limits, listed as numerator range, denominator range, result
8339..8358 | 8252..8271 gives 0.97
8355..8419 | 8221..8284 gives 0.94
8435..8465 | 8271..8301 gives 0.90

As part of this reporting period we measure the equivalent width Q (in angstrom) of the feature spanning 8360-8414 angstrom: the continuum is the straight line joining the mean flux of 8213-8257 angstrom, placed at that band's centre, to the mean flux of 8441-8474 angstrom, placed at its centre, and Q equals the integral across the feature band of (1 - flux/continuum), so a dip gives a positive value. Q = -1.6 angstrom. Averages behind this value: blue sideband 11.4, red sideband 9.97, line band 10.7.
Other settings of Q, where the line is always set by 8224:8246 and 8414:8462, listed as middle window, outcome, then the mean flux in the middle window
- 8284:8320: 0.4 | 11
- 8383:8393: 0.2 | 10.4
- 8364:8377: -0.3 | 11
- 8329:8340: 0.1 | 10.9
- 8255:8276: 0.0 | 11.4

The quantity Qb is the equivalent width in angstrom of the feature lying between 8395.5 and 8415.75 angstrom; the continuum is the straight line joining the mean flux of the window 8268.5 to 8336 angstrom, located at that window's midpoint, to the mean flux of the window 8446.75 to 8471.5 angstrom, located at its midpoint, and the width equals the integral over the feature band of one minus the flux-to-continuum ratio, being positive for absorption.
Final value -1.0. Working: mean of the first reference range 11.1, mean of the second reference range 9.96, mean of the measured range 10.9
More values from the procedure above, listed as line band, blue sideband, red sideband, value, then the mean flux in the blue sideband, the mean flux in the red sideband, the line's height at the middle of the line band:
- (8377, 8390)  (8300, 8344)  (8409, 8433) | 0.6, 11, 10.6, 10.7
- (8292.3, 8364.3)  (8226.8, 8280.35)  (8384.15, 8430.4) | 0.9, 11.5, 10.7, 11.1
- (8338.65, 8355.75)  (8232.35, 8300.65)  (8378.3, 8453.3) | -0.2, 11.4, 10.5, 10.9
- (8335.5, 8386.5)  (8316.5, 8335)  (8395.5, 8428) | 0.3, 11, 10.8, 10.9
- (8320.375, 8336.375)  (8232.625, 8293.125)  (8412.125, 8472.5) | 0.1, 11.5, 10.1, 11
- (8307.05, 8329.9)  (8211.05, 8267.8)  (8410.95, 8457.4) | -0.2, 11.5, 10.3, 11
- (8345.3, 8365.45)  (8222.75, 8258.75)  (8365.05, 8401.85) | -0.2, 11.5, 10.7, 10.9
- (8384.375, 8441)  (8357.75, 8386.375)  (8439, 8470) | -0.6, 10.8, 10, 10.4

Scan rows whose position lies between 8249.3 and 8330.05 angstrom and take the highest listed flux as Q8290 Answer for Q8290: 11.7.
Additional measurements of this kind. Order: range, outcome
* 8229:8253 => 11.82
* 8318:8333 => 11.48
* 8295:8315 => 11.16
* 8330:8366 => 11.31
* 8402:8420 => 11.51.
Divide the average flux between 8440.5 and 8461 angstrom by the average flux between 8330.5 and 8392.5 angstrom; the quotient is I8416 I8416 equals 0.9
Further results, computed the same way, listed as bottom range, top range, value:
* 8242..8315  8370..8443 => 0.94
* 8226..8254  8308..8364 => 0.95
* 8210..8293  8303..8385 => 0.96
